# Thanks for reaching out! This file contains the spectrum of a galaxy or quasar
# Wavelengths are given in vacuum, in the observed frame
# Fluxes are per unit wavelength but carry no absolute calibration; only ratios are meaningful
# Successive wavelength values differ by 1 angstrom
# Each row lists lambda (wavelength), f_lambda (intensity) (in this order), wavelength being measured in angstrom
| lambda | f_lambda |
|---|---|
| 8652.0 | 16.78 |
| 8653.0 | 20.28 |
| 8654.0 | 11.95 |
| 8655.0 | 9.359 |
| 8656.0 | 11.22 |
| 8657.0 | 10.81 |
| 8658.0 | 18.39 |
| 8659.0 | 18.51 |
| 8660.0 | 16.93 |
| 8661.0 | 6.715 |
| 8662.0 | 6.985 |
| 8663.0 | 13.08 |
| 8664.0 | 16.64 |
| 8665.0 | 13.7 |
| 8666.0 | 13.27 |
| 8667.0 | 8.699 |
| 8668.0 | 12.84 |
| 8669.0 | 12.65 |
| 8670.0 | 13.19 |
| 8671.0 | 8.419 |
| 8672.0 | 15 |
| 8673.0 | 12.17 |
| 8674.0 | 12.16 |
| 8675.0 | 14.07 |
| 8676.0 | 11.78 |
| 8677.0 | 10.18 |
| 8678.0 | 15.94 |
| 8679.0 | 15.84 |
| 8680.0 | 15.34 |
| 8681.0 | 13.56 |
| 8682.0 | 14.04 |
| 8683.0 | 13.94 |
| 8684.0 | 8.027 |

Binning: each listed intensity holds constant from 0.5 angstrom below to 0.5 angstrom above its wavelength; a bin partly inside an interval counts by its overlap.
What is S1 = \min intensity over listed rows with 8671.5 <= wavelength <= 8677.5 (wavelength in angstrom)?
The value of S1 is 10.18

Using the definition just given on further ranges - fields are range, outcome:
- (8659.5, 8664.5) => 6.715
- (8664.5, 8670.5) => 8.699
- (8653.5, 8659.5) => 9.359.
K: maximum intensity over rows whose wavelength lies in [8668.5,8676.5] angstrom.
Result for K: 15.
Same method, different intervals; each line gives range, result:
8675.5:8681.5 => 15.94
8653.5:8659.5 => 18.51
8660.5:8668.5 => 16.64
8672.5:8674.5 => 12.17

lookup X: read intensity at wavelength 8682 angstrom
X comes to 14.04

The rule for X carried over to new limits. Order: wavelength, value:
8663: 13.08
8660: 16.93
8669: 12.65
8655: 9.359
